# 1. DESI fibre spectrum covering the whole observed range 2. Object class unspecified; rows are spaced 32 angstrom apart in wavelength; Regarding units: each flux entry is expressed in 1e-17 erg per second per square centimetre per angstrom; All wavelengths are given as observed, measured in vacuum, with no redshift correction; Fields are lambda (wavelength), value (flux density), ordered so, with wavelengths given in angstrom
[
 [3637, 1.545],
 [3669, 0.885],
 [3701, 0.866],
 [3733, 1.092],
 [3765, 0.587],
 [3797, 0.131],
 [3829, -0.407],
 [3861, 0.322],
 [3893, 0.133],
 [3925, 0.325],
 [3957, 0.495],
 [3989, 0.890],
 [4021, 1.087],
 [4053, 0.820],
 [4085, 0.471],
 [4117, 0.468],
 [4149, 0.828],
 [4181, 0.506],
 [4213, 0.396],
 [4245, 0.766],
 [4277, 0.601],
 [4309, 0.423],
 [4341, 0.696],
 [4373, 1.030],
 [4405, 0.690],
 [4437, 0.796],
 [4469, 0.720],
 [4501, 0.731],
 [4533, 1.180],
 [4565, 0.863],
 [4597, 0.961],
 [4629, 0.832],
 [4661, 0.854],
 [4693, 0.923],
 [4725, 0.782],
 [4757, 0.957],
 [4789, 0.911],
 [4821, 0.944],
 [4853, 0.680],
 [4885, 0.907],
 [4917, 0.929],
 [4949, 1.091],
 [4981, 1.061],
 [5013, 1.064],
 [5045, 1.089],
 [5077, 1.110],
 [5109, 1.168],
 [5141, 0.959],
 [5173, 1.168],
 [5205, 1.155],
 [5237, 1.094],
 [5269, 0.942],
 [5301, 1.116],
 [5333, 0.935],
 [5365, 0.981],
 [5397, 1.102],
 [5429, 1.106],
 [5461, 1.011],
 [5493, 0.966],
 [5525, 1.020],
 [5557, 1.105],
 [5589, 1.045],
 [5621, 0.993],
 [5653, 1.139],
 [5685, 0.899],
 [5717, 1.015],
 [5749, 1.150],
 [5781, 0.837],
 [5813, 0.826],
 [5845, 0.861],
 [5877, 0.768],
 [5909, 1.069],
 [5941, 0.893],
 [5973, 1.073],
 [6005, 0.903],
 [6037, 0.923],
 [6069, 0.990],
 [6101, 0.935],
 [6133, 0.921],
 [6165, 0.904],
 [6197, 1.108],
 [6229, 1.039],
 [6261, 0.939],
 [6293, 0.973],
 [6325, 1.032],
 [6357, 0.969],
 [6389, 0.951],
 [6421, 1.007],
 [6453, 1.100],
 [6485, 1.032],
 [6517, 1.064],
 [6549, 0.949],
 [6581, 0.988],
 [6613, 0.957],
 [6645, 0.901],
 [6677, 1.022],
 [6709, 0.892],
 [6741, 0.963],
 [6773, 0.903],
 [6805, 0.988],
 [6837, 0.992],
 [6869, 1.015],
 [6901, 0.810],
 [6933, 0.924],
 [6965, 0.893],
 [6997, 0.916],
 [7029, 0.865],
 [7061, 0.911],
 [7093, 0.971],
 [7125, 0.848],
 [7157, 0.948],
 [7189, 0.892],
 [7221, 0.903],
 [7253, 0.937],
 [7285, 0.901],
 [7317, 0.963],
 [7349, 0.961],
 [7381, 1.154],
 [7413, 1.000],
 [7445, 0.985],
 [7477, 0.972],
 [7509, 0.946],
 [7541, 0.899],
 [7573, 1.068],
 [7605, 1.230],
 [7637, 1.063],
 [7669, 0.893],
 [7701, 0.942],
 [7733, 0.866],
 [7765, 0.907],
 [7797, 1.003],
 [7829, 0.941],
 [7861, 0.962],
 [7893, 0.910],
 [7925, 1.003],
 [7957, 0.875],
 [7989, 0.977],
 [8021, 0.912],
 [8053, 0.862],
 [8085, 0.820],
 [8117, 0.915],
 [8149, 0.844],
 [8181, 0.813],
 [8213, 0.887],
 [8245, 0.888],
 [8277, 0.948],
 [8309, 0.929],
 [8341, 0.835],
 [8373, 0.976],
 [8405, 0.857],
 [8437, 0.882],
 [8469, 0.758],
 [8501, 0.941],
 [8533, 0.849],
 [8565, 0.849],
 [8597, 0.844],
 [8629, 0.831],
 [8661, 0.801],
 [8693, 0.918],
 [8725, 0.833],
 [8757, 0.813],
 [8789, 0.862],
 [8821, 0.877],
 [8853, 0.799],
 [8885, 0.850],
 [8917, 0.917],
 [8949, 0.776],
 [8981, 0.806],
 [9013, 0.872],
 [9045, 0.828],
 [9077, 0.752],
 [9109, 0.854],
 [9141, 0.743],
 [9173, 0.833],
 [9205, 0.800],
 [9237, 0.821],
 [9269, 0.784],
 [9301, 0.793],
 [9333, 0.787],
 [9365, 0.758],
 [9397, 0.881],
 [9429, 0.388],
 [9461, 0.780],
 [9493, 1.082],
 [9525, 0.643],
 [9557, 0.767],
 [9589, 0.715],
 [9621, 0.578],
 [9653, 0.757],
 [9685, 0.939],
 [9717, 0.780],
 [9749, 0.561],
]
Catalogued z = 0.126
